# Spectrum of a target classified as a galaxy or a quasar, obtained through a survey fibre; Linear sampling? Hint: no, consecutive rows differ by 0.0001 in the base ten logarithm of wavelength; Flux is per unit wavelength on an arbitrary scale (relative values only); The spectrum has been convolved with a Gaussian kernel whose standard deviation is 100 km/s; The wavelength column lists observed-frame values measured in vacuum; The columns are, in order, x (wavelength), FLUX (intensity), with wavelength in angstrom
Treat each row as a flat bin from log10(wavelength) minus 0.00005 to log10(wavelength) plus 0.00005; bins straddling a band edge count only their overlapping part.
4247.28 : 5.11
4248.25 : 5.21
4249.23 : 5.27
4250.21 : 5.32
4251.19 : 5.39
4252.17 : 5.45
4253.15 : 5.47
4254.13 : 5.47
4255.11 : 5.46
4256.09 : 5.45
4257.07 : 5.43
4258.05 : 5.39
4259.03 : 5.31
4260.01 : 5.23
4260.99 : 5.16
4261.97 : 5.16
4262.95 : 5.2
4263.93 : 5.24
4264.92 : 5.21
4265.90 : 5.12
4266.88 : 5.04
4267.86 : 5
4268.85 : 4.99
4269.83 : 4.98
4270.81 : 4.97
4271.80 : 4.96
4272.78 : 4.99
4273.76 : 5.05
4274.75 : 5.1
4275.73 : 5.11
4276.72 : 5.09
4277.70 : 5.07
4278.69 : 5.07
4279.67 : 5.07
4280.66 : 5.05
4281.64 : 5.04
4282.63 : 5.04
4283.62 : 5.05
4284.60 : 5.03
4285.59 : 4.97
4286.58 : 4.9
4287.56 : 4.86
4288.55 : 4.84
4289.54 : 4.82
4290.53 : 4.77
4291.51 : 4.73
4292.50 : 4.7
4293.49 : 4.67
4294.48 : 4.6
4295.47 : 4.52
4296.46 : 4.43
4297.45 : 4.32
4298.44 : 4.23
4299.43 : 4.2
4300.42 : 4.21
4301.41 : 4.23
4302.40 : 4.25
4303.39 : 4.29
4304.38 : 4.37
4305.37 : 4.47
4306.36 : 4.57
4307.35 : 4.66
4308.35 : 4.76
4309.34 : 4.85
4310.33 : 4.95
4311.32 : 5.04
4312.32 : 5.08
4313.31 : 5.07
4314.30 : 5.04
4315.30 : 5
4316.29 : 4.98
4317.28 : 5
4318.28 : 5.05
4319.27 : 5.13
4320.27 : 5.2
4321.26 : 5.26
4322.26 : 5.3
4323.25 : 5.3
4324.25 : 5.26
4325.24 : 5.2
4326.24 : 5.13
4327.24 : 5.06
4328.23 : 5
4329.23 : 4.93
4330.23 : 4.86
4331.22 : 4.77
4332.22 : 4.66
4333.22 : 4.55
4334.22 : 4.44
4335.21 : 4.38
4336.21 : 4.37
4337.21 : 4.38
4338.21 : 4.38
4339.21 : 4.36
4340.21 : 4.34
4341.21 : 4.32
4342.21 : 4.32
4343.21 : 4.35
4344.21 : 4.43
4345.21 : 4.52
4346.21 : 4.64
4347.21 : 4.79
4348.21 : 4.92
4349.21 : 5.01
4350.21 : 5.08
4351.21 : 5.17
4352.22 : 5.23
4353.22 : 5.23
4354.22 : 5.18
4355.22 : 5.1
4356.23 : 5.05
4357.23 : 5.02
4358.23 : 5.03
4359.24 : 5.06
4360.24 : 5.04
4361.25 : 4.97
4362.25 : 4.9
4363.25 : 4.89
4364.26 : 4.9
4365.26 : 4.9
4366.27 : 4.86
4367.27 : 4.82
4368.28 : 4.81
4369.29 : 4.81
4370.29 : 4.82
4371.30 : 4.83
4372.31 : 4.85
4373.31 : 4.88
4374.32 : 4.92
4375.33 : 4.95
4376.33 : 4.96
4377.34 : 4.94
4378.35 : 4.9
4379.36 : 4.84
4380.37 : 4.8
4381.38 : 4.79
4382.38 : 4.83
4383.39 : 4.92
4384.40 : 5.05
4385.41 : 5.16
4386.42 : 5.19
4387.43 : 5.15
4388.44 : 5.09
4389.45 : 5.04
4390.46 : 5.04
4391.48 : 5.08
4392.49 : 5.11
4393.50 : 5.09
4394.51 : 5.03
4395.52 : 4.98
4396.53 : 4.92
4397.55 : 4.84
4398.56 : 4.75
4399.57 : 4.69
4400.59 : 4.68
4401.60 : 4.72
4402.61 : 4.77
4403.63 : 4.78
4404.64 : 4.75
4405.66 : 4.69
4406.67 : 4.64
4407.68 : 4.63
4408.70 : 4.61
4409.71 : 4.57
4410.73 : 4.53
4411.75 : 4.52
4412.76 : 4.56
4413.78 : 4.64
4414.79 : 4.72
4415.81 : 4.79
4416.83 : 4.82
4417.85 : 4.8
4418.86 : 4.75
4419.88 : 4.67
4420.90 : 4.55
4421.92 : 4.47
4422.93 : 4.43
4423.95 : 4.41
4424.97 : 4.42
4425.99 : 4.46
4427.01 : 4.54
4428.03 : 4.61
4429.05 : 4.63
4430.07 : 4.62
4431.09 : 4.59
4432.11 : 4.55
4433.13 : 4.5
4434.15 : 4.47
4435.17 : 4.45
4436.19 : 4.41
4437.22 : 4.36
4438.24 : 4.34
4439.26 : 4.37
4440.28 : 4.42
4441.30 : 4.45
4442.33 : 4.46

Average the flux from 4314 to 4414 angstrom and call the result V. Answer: 4.86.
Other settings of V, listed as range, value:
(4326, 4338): 4.69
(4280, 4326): 4.81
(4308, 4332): 5.05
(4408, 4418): 4.65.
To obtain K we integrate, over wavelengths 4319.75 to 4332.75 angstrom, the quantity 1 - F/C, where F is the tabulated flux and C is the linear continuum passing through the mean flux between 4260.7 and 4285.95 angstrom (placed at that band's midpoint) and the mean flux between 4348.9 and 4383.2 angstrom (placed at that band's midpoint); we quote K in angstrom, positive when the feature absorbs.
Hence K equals -0.18 angstrom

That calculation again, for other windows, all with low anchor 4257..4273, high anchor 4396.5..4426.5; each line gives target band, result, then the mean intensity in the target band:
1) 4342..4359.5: -0.20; 4.9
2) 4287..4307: 2.08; 4.51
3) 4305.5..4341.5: 0.67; 4.85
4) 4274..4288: 0.14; 5.03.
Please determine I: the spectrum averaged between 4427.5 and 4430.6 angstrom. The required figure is 4.62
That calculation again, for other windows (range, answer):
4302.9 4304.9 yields 4.34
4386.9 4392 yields 5.07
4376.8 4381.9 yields 4.85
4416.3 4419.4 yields 4.79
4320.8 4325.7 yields 5.27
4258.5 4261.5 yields 5.24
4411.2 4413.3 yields 4.54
